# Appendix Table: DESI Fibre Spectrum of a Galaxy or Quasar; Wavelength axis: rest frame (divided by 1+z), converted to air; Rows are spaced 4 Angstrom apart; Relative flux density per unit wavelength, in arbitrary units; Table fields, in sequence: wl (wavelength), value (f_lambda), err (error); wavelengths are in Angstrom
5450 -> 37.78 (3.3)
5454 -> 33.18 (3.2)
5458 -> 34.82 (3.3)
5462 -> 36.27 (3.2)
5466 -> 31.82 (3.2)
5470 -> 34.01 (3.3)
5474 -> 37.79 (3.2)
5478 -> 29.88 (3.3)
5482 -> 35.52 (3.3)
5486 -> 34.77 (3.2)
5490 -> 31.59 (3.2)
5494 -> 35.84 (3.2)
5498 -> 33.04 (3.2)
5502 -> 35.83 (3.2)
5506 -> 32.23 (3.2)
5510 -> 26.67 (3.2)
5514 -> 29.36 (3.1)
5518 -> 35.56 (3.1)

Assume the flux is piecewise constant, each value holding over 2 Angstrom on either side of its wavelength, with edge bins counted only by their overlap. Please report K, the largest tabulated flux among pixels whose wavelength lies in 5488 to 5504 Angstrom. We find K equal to 35.84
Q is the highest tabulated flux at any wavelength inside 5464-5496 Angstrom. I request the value 37.79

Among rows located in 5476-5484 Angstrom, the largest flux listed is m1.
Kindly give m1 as 35.52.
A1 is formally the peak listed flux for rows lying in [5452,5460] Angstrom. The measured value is 34.82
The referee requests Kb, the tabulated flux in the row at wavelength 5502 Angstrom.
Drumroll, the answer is 35.83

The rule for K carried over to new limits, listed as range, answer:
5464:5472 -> 34.01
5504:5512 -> 32.23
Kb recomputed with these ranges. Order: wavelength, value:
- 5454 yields 33.18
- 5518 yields 35.56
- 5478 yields 29.88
